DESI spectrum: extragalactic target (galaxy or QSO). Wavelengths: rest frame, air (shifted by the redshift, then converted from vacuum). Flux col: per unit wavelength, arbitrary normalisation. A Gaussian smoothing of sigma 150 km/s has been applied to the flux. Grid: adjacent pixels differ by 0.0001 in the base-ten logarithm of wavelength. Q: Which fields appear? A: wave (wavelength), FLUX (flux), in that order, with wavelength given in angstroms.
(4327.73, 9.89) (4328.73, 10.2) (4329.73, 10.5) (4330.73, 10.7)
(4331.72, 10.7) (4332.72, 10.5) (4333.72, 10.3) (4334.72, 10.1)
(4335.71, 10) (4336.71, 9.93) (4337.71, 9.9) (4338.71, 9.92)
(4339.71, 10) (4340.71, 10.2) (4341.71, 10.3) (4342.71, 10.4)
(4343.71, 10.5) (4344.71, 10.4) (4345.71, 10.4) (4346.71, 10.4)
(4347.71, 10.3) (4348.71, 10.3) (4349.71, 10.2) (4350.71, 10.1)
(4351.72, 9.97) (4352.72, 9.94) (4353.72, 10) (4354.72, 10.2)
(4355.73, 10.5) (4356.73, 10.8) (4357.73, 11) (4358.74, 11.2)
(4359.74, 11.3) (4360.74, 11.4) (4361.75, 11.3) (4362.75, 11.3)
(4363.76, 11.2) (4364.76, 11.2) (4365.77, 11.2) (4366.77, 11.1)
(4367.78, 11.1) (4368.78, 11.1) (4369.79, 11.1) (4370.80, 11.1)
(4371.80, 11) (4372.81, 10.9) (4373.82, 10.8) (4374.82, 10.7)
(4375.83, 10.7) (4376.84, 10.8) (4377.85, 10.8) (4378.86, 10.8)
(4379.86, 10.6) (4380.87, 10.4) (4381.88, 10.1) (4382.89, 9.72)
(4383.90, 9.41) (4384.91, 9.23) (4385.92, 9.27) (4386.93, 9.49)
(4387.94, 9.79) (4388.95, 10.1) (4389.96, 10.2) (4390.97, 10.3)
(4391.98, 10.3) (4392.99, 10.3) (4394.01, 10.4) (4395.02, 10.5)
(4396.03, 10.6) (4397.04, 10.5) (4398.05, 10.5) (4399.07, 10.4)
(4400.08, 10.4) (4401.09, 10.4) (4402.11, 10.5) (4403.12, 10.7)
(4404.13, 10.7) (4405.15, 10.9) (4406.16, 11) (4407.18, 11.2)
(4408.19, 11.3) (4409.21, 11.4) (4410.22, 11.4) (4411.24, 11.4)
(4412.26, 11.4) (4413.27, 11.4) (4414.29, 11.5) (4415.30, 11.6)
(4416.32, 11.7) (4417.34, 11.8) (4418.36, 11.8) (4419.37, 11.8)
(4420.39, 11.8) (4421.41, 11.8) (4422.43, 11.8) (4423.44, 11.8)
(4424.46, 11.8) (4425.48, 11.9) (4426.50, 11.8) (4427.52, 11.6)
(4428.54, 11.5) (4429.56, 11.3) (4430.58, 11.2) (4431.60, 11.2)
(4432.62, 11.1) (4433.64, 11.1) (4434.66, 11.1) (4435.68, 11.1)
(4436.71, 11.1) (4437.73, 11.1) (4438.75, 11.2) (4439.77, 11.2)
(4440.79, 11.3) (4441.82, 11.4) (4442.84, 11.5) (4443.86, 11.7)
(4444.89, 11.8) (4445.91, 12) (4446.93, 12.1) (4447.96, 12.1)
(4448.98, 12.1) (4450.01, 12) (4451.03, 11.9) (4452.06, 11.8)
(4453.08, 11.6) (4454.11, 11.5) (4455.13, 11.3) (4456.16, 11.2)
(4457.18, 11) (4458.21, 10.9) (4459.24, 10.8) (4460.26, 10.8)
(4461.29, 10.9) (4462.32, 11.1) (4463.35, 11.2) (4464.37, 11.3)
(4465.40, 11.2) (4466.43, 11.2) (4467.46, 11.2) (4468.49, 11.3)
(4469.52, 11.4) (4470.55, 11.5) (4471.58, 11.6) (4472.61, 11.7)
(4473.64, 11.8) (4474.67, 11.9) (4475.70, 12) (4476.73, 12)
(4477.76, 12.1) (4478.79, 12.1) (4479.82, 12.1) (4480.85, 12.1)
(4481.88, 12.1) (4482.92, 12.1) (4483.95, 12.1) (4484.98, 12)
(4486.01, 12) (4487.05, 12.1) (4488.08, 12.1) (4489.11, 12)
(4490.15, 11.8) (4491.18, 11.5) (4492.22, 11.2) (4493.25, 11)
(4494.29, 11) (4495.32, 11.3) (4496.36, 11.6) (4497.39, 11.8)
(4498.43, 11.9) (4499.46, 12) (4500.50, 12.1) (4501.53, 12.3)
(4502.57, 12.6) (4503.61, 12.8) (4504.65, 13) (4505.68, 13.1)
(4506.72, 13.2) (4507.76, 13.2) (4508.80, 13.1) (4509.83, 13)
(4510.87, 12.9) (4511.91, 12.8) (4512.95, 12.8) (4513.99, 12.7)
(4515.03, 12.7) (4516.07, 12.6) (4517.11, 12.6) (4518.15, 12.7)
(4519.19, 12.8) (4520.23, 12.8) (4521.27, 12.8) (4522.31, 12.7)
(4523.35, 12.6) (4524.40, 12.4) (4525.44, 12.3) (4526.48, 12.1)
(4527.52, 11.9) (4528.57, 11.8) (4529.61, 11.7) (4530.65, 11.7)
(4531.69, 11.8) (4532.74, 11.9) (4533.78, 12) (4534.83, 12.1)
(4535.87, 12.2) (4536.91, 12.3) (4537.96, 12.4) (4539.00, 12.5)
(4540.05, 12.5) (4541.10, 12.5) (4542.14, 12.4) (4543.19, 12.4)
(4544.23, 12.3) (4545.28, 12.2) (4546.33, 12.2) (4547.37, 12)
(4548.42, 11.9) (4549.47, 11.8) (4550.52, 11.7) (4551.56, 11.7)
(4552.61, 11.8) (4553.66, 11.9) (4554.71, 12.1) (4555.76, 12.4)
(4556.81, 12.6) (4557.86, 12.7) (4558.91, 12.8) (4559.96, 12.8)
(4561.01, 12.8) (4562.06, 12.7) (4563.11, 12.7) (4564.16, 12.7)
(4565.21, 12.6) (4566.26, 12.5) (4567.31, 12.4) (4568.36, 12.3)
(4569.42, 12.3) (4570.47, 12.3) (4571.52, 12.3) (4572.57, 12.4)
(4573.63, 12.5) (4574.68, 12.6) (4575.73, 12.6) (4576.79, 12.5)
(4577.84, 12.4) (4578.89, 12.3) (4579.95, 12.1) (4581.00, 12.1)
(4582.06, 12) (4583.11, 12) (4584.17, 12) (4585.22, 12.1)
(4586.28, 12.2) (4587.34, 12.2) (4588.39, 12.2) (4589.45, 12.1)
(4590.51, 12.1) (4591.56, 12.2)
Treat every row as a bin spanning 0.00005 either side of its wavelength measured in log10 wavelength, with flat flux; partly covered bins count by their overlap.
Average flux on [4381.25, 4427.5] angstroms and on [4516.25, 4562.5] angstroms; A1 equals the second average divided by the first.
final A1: 1.13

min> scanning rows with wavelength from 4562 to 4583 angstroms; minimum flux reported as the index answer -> 12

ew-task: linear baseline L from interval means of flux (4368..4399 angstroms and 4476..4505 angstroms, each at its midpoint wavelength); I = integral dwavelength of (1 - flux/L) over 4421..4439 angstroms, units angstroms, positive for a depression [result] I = -0.6 angstroms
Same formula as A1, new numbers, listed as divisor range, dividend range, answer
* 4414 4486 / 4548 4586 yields 1.06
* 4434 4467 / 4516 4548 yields 1.08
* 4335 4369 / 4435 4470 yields 1.08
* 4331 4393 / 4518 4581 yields 1.18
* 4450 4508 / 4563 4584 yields 1.05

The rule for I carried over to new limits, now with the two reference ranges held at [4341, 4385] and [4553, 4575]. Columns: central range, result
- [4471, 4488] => -0.4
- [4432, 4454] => -0.3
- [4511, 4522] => -0.6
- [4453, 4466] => 0.5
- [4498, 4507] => -0.5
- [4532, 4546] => 0.0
